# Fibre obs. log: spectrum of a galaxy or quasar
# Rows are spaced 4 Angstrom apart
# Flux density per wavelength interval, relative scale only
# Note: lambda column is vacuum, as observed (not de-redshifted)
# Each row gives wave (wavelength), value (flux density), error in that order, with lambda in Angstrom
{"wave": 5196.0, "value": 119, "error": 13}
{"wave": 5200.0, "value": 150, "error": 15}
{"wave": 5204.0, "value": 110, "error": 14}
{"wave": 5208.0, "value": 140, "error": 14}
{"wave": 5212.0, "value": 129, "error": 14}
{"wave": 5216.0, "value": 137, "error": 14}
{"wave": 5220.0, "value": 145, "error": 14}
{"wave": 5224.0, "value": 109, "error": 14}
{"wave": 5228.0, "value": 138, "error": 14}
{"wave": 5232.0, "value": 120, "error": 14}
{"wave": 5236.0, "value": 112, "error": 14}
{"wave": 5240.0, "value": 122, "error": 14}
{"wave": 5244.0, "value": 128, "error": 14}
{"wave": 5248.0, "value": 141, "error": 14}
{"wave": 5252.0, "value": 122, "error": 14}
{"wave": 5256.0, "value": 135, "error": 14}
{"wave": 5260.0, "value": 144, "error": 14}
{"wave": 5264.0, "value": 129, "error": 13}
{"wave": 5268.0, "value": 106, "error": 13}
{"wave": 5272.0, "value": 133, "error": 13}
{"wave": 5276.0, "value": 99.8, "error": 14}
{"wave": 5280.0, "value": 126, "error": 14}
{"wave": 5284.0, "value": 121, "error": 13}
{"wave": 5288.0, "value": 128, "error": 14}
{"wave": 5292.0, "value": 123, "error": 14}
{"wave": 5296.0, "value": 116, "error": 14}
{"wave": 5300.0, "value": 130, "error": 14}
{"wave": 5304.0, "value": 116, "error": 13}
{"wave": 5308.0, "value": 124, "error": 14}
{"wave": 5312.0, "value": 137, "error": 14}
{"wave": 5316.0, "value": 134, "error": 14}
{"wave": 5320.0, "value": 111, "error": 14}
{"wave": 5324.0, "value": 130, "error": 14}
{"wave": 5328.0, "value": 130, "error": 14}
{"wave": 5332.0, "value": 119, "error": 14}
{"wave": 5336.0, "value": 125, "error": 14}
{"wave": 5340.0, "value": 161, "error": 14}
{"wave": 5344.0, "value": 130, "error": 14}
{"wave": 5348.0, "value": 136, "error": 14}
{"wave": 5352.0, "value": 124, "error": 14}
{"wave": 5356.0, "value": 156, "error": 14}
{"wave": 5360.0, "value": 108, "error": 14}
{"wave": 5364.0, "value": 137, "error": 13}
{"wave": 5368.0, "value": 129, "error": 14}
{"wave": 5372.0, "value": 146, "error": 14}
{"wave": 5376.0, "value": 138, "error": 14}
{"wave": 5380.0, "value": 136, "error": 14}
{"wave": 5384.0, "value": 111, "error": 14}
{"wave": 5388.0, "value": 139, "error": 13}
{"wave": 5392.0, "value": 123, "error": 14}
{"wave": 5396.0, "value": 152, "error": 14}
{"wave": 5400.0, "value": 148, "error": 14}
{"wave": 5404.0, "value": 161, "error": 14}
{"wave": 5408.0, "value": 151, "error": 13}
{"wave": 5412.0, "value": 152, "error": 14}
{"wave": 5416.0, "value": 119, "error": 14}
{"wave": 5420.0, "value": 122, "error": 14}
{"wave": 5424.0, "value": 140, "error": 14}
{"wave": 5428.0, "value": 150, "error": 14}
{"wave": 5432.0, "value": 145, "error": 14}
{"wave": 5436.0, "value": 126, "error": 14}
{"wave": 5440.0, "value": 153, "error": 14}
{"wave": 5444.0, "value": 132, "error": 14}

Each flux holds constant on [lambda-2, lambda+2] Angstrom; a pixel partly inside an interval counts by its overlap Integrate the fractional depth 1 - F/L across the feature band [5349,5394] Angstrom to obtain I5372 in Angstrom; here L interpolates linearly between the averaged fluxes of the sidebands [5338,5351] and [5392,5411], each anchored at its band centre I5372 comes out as 4.2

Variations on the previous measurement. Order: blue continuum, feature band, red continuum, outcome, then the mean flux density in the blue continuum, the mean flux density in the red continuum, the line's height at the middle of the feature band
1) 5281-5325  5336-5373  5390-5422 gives -0.78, 124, 141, 133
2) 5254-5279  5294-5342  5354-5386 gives 0.32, 125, 133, 129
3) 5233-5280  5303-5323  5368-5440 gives 0.77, 125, 139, 130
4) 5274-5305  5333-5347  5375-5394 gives -1.37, 120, 129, 125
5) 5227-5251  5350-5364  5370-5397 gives 0.26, 126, 134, 133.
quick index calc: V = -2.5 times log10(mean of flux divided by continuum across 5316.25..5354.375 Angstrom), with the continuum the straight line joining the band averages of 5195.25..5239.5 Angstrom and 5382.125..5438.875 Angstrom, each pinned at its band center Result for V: 0.04 mag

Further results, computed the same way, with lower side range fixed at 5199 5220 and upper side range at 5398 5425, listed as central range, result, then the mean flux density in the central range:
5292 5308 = 0.13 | 121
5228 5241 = 0.12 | 121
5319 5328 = 0.12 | 124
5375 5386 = 0.11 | 127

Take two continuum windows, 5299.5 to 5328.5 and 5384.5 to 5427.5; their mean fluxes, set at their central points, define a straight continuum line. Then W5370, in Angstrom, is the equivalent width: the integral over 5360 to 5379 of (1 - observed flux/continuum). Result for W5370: 0.0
